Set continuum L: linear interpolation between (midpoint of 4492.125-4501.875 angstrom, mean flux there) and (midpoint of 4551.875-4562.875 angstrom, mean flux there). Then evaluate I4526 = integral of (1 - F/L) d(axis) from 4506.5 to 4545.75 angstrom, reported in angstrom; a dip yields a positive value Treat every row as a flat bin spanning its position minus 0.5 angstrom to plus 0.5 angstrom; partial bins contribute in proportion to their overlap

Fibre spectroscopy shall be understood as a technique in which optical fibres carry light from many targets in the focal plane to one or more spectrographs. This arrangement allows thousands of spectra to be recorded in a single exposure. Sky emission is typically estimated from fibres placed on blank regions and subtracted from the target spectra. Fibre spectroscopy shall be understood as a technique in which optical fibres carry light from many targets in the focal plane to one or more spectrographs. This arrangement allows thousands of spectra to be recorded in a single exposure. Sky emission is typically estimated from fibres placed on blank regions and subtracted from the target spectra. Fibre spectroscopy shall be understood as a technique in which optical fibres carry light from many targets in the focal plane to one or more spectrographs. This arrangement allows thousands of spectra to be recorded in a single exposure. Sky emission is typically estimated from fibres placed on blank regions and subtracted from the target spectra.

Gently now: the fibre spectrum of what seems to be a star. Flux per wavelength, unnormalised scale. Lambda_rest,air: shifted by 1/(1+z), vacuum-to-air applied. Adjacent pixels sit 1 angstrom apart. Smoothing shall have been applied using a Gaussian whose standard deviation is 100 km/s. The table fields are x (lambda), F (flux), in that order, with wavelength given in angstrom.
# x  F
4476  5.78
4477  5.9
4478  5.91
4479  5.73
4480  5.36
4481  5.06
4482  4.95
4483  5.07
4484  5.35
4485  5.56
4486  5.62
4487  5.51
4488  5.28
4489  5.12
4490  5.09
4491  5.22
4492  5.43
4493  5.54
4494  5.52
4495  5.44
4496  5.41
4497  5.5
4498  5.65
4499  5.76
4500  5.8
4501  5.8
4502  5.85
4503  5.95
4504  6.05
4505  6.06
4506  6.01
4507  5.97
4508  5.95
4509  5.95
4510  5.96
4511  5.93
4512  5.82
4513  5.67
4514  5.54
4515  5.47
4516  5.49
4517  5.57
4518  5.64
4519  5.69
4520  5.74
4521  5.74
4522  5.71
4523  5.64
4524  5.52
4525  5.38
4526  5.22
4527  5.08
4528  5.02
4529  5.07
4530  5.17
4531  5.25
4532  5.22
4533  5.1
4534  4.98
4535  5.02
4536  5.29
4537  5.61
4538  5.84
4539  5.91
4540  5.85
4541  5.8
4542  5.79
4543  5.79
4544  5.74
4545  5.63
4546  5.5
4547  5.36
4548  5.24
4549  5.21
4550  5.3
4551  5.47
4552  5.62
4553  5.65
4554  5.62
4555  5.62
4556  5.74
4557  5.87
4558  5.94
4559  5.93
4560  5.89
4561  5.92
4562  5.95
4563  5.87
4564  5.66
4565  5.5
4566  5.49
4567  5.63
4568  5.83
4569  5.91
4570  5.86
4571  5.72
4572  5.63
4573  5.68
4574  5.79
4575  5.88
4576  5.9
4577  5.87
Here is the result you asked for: 1.0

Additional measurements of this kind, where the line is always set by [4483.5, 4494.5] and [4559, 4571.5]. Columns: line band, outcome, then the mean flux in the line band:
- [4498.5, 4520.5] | -1.3 angstrom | 5.8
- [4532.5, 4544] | 0.2 angstrom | 5.55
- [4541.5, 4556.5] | 0.4 angstrom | 5.55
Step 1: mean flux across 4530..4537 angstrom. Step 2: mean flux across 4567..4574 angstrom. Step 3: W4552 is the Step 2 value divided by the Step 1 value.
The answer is 1.11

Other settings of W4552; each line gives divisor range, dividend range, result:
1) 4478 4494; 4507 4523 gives 1.07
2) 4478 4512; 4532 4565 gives 1.00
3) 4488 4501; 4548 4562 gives 1.04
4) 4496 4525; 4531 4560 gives 0.97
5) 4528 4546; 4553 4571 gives 1.06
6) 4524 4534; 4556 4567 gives 1.12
